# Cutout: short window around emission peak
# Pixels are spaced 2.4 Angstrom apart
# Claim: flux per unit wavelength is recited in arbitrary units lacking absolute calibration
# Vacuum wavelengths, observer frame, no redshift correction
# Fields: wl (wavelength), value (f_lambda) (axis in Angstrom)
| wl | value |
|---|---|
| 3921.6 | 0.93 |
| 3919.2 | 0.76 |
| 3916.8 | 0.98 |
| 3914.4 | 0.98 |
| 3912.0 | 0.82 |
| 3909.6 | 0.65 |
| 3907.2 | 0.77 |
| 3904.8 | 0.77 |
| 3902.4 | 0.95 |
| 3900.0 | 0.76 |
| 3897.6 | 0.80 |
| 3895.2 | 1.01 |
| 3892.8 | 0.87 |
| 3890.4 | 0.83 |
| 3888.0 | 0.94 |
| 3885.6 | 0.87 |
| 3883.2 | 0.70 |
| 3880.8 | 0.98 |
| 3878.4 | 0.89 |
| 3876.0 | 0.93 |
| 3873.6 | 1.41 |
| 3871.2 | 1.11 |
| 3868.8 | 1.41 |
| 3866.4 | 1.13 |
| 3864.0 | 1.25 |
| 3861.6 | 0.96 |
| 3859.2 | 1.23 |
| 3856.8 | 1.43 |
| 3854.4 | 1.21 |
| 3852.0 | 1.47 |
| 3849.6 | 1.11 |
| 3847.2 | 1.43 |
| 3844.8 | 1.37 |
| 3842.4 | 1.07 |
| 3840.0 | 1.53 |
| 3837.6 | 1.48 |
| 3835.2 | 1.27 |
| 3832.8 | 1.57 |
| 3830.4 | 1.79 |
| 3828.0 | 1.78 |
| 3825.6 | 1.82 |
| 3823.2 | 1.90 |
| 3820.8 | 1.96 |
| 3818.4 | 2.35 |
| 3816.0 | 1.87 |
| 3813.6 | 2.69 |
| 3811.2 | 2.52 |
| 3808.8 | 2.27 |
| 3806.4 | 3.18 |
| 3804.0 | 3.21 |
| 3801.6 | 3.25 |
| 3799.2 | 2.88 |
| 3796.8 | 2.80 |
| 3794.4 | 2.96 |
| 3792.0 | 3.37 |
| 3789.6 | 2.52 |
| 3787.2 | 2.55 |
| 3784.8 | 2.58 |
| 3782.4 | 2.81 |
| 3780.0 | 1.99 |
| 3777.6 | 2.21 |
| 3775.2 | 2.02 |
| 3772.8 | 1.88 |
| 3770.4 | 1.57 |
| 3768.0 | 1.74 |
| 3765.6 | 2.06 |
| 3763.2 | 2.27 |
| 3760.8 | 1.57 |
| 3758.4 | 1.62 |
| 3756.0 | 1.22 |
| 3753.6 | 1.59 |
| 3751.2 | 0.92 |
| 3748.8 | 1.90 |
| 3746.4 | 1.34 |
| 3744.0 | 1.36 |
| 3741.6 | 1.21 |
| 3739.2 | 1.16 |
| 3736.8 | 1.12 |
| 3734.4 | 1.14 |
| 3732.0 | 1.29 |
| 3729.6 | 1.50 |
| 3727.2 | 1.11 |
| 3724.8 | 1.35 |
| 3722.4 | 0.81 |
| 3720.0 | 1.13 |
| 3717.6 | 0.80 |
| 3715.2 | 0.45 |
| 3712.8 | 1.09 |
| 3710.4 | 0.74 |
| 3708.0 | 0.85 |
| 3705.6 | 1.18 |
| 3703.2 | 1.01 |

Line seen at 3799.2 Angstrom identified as C IV 1549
